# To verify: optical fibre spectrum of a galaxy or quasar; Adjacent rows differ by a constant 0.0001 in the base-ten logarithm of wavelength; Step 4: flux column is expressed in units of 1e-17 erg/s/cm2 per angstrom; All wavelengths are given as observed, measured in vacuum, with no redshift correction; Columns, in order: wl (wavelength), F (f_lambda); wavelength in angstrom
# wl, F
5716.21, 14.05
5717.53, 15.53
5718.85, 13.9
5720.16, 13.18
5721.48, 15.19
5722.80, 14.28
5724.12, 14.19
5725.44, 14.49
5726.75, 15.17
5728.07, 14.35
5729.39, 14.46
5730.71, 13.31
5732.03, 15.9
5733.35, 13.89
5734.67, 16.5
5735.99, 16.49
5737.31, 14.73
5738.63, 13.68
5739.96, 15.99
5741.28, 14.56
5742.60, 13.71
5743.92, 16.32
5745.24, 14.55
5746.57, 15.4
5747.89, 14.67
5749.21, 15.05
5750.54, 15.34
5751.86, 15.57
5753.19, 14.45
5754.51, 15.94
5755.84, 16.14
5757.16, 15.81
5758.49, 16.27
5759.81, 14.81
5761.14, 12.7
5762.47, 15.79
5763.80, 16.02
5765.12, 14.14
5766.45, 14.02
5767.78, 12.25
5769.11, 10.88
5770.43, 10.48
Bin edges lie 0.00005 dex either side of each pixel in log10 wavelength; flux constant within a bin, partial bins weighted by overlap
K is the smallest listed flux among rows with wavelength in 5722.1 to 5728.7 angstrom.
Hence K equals 14.19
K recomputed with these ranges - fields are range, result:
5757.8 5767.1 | 12.7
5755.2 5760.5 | 14.81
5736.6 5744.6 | 13.68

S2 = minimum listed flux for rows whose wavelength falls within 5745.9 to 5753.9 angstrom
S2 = 14.45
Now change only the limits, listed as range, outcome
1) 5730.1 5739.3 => 13.31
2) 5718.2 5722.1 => 13.18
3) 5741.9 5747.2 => 13.71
